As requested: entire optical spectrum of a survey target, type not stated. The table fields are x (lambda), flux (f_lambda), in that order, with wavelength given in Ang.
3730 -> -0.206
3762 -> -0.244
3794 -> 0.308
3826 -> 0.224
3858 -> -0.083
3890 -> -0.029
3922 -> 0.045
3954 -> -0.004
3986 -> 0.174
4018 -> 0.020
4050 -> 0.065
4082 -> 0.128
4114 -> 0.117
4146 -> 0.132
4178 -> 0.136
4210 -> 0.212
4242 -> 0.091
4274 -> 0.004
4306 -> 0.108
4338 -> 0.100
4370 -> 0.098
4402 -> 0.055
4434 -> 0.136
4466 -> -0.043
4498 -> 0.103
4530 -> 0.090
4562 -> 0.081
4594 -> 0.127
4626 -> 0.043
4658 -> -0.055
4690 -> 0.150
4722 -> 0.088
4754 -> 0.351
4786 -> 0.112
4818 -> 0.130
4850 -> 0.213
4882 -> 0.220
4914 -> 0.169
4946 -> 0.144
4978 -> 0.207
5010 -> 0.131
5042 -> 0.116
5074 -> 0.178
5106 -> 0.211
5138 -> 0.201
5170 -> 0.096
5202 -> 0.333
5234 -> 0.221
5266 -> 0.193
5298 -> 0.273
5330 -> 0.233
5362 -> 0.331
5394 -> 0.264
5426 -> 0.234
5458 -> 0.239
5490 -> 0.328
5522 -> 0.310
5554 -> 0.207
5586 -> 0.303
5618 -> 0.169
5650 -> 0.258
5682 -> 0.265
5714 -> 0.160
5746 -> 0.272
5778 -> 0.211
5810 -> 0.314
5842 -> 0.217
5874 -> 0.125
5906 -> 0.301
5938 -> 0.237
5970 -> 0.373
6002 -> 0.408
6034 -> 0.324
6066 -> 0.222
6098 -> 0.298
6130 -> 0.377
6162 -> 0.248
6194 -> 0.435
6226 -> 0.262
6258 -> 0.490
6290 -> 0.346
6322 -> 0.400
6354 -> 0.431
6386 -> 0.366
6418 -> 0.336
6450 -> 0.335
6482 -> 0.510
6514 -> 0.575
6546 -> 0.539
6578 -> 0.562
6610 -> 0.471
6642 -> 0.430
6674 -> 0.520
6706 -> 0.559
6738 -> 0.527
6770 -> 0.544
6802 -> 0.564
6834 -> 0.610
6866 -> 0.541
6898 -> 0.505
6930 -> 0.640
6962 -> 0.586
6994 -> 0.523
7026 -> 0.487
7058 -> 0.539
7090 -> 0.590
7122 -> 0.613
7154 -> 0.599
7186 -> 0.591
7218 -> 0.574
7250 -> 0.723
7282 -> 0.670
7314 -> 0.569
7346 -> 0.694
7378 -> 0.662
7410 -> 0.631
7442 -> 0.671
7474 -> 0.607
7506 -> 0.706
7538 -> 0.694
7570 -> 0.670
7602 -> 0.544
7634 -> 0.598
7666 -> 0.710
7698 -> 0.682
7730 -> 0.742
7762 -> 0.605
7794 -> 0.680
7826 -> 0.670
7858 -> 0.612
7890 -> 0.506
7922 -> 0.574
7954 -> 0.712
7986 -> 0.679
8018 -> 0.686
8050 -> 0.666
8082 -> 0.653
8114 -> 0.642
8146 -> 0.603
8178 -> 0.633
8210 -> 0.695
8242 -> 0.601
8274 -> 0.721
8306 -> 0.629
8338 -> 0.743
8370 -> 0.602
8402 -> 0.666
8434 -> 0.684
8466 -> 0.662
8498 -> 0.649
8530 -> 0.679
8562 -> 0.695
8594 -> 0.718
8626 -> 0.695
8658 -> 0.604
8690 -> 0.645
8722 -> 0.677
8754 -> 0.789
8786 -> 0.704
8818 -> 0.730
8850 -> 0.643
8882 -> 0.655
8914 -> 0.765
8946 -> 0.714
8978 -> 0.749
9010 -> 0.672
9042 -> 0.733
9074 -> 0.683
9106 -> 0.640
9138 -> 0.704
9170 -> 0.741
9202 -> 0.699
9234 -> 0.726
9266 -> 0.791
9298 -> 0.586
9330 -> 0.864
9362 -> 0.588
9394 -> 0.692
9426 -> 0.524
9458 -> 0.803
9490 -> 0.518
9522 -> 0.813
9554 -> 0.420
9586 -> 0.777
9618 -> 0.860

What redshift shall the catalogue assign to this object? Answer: 0.621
